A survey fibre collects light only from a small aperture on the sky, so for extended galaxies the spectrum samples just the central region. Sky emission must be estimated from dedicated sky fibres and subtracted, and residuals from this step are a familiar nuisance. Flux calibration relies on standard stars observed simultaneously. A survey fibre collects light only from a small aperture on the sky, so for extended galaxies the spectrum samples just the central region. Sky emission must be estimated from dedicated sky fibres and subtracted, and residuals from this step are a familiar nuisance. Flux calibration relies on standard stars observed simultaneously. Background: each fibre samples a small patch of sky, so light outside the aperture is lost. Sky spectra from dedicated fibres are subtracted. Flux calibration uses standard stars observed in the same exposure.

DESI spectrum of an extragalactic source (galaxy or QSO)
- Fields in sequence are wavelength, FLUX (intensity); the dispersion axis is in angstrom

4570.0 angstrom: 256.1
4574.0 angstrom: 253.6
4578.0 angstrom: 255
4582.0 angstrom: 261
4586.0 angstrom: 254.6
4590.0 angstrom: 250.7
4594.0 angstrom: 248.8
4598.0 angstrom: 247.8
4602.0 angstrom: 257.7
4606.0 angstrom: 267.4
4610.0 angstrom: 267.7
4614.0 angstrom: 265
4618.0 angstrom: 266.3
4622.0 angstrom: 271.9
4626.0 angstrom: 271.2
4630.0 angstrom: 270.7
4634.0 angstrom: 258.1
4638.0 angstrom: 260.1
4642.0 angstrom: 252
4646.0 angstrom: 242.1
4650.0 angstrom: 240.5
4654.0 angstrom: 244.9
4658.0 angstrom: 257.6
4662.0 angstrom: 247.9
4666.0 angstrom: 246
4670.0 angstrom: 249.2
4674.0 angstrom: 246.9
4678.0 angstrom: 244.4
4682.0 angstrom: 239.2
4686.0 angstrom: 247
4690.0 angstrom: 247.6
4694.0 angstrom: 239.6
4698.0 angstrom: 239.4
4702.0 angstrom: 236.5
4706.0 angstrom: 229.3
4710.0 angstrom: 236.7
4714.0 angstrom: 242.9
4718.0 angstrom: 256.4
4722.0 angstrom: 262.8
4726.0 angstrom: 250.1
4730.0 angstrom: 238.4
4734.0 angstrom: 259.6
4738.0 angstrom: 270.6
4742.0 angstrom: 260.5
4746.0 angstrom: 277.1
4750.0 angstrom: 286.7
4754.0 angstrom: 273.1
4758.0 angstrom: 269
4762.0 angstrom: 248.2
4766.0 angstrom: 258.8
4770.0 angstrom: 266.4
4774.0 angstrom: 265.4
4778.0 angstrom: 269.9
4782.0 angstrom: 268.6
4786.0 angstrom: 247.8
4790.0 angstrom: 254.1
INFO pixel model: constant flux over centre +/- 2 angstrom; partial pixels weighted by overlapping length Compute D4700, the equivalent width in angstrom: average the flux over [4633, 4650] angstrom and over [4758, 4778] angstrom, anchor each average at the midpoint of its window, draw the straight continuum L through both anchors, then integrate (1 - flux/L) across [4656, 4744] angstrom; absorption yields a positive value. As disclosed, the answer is 2.9 angstrom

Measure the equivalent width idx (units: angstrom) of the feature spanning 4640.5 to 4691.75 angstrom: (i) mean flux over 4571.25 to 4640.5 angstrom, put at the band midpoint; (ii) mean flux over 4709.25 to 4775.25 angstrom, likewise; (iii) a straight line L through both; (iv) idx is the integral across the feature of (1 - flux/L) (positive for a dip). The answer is 2.7 angstrom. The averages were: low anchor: 260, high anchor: 261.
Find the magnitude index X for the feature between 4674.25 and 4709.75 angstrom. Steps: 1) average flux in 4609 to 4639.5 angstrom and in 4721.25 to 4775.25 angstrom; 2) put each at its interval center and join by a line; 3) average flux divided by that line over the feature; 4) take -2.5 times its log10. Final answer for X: 0.104 mag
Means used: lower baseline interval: 266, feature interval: 241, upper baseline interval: 263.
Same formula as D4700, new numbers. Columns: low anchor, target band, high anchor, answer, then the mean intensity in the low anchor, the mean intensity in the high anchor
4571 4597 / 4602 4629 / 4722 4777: -1.3 angstrom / 254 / 263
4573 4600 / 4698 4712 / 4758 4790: 1.3 angstrom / 253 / 261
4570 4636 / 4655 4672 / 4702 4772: 0.6 angstrom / 260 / 257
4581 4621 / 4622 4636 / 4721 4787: -0.4 angstrom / 259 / 263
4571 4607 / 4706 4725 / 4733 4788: 1.1 angstrom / 255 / 266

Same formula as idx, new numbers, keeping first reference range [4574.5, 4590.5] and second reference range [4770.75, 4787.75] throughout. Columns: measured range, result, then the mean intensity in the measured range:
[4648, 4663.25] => 0.6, 248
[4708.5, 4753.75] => 0.4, 259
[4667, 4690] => 1.2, 246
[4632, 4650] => 0.4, 252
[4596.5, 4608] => -0.1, 258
